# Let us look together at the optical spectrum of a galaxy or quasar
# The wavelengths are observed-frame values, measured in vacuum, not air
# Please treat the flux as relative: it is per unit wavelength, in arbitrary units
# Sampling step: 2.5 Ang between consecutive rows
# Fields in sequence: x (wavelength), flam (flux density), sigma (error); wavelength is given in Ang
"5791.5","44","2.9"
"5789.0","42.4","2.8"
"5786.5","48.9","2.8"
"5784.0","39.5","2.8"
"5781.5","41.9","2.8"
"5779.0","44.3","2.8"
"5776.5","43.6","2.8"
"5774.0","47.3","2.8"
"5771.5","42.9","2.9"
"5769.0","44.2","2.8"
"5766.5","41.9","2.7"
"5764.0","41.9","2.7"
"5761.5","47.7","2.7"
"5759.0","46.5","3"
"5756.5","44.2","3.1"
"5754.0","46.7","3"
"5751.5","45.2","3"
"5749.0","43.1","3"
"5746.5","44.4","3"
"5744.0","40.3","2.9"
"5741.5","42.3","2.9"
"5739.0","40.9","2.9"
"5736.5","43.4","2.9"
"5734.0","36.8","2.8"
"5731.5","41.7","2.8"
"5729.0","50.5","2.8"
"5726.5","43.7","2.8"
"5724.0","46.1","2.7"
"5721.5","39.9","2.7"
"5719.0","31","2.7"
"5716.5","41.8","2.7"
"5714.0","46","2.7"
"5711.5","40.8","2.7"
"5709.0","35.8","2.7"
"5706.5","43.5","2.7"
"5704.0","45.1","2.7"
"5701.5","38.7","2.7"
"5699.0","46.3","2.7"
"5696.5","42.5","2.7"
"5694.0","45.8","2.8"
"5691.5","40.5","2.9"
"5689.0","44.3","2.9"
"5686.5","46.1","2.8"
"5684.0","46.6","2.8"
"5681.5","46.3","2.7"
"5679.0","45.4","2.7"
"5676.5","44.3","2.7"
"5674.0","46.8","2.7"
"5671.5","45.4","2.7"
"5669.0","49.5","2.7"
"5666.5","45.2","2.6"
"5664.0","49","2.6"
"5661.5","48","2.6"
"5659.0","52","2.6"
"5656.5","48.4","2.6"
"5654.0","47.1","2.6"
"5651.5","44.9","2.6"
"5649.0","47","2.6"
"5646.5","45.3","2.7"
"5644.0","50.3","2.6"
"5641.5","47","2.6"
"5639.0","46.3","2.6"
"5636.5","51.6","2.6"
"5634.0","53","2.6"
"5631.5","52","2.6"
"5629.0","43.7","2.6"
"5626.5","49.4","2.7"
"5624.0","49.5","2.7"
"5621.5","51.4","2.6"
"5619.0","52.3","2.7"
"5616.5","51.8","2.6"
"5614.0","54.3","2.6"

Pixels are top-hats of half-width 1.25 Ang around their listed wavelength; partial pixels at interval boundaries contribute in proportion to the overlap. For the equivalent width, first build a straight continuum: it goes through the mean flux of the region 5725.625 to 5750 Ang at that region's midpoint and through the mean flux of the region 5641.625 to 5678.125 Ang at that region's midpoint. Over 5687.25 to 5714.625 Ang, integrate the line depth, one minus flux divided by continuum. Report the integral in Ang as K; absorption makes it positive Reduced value 1.4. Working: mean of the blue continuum 47.3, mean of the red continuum 42.7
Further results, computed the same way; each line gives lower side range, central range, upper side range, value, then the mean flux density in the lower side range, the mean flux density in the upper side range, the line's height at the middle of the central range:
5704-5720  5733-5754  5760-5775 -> 0.1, 40.4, 44.3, 42.6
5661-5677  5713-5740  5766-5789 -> 2.0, 47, 43.8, 45.3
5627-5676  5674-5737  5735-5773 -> 3.8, 48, 43.7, 45.7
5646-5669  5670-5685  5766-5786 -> 0.3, 47.6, 43.5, 46.9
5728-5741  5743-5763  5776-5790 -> -0.9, 42.5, 43.4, 42.9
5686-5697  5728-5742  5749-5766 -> 0.7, 43.8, 45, 44.6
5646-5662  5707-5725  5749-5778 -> 2.2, 47.6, 44.7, 45.9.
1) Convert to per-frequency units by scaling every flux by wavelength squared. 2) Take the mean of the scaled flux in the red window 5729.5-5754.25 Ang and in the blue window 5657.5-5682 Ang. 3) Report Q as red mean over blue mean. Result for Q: 0.92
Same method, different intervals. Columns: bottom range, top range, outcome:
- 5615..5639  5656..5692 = 0.94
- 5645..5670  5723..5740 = 0.93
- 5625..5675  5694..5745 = 0.89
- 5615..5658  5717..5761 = 0.91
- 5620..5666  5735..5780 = 0.94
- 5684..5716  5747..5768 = 1.06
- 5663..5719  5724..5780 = 1.02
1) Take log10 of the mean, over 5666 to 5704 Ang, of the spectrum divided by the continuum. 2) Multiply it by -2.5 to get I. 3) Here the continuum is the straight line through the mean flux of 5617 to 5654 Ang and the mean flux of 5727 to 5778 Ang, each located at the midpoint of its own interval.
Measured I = 0.04 mag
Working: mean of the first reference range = 48.8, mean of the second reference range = 43.8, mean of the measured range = 44.9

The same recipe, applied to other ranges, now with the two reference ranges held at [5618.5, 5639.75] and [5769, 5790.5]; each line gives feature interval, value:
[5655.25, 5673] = 0.007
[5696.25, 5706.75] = 0.090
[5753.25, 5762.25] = -0.034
